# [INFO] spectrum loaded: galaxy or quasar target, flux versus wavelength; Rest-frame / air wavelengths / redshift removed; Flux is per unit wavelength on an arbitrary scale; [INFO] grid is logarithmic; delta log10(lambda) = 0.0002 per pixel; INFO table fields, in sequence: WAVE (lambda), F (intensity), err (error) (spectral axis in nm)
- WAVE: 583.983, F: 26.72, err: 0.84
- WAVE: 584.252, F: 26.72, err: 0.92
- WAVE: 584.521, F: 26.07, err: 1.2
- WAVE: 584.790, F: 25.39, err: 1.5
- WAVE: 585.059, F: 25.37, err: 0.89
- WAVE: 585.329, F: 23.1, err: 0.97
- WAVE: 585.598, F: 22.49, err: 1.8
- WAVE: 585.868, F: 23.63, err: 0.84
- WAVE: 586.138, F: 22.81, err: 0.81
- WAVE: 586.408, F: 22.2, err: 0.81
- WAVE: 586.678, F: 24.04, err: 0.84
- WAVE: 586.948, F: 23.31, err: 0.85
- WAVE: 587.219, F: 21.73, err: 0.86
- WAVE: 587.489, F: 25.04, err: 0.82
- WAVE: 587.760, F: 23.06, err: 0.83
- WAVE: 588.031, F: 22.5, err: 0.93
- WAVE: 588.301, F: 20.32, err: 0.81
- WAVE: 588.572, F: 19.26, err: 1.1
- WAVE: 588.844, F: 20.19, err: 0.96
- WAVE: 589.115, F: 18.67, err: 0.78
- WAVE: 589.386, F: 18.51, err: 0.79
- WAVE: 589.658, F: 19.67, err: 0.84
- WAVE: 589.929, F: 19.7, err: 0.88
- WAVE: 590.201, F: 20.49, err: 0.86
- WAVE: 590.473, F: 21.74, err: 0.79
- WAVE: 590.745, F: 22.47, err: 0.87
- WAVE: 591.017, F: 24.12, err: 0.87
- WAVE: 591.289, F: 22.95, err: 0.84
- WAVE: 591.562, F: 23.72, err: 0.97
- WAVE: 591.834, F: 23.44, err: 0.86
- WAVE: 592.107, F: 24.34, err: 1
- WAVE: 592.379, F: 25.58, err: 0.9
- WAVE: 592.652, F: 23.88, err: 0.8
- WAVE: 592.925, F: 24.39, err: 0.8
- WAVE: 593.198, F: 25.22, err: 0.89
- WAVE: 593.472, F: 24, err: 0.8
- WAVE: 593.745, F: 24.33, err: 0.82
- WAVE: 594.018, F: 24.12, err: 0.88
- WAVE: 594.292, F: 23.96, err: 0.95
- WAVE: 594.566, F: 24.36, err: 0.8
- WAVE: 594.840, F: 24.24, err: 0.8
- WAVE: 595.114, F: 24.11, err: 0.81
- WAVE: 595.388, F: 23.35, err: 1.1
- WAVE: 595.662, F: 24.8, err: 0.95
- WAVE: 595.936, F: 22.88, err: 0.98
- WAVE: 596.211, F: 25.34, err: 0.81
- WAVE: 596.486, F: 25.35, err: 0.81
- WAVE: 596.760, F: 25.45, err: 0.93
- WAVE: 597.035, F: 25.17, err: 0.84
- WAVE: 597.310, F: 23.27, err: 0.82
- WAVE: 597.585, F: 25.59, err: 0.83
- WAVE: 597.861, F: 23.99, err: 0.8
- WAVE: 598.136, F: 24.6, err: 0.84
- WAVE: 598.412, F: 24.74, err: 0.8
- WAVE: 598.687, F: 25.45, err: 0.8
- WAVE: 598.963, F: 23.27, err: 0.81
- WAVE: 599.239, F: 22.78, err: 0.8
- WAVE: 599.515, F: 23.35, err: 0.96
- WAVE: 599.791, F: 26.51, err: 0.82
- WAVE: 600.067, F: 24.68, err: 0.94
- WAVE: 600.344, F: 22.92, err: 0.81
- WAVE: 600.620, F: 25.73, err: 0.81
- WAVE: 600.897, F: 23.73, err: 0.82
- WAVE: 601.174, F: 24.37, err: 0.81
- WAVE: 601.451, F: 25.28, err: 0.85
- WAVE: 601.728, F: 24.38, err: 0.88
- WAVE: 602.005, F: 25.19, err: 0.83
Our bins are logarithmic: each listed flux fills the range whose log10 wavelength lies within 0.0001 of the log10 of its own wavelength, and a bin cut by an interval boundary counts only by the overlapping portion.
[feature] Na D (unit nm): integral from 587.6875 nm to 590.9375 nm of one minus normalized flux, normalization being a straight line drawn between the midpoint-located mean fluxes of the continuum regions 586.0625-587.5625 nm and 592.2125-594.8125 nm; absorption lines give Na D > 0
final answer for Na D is 0.42 nm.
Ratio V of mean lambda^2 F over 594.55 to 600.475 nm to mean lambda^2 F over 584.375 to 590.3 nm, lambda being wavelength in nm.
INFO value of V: 1.1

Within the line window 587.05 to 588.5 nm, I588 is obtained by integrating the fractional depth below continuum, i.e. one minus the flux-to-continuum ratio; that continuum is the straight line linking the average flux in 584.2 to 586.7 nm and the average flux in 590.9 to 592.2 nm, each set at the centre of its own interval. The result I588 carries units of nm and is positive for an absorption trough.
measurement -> 0.09 nm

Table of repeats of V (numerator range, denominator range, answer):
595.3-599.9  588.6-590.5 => 1.28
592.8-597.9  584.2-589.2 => 1.10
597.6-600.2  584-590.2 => 1.13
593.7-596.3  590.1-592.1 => 1.07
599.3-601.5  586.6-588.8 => 1.15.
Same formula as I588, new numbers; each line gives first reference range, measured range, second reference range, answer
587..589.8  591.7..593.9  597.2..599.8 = -0.197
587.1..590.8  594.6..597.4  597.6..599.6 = -0.138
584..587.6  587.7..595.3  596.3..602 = 0.519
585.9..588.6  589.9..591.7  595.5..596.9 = 0.087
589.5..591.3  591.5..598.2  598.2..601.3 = -0.462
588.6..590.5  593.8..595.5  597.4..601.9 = -0.150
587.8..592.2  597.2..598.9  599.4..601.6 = -0.052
